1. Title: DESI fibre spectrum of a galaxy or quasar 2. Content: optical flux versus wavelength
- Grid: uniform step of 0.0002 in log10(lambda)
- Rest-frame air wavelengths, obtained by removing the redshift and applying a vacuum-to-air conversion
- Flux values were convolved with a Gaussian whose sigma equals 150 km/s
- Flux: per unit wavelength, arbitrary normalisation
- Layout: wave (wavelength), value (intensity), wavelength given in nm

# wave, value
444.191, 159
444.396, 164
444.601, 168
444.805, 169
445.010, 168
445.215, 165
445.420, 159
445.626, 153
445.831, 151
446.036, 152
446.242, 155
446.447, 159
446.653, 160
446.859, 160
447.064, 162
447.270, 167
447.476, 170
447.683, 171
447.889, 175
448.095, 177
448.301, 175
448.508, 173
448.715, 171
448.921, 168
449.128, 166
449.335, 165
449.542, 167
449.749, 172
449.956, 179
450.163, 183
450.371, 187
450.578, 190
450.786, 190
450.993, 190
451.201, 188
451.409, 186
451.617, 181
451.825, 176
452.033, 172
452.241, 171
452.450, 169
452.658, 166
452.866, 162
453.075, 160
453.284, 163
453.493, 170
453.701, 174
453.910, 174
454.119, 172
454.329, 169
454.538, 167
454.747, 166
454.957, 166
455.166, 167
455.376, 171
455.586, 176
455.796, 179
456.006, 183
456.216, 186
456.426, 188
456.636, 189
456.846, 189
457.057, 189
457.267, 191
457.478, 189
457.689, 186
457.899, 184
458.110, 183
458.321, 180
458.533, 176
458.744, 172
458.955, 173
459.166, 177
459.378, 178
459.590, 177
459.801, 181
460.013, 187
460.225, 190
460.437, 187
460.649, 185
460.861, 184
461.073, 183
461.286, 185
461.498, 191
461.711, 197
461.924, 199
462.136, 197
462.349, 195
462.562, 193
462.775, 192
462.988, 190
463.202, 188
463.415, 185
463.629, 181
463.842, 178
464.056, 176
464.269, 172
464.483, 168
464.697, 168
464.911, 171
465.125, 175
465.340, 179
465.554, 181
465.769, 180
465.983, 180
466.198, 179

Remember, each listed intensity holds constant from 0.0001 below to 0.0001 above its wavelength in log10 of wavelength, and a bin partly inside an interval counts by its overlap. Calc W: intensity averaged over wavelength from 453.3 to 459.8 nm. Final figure 178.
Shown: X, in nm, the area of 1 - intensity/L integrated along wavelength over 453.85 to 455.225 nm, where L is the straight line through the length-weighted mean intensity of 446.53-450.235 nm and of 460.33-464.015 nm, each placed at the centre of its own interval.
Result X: 0.07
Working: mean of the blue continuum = 170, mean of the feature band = 169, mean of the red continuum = 189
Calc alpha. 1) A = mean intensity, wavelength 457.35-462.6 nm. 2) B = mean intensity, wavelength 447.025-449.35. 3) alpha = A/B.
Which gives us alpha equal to 1.1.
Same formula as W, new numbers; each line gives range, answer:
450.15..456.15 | 175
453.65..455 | 170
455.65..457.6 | 187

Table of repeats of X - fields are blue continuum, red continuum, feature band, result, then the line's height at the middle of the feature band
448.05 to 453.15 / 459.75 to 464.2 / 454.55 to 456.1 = 0.072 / 181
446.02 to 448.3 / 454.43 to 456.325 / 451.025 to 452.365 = -0.076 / 170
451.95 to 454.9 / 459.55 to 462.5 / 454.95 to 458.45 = -0.108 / 177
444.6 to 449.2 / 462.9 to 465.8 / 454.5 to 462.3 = -0.413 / 173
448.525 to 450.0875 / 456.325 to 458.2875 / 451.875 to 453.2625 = 0.081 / 177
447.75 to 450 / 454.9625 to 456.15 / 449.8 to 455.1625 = -0.044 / 173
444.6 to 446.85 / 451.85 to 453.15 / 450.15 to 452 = -0.218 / 166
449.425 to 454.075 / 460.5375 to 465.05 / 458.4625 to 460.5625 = 0.024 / 182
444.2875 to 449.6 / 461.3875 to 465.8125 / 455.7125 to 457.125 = -0.085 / 176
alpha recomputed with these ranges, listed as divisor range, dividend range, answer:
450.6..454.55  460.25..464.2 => 1.08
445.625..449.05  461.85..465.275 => 1.11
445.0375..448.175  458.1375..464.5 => 1.13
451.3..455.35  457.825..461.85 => 1.07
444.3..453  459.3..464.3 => 1.10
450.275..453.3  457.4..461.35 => 1.03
